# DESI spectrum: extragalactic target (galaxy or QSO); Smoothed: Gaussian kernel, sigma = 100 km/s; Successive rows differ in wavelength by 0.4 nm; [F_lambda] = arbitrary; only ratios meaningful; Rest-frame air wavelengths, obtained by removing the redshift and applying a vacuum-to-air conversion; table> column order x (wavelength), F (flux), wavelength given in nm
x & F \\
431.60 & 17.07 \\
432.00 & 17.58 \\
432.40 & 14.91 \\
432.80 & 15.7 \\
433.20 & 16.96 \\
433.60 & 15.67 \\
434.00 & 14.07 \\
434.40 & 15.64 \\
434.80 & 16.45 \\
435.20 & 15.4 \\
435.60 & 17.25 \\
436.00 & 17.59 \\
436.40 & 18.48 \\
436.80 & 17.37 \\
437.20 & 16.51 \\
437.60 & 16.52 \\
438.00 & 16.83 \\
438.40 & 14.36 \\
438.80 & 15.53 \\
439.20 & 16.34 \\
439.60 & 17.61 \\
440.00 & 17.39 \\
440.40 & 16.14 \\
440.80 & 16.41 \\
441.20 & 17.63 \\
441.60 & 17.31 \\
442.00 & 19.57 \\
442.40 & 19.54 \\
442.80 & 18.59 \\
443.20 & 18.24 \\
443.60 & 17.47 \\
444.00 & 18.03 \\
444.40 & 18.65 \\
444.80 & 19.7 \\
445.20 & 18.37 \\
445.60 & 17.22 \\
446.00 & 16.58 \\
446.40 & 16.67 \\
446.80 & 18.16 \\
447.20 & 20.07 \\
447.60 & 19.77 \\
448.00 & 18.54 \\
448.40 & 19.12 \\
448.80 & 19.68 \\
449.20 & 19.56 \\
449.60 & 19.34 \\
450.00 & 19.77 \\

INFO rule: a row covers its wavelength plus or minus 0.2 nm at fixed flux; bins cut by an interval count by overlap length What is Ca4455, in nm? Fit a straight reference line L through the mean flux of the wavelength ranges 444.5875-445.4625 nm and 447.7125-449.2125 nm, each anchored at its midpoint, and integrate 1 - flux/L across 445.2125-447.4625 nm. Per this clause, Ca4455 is 0.14 nm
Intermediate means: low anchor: 18.9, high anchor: 19.2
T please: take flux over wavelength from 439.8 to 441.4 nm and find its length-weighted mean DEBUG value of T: 16.9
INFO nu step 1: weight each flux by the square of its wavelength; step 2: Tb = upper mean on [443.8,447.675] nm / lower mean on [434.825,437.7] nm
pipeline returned 1.12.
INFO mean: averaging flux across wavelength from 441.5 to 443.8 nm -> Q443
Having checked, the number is 18.5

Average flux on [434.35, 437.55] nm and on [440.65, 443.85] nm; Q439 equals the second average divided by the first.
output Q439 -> 1.1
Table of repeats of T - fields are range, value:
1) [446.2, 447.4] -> 18.3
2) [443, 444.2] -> 17.9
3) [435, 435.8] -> 16.3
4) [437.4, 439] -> 15.8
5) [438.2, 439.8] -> 16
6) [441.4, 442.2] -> 18.4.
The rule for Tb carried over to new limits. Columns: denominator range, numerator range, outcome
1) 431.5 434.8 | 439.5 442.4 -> 1.14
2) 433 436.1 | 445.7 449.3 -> 1.23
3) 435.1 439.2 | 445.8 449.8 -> 1.19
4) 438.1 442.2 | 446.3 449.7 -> 1.17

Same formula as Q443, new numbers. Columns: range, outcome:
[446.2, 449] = 18.9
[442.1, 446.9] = 18.1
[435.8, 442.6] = 17.1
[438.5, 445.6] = 17.7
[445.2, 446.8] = 17.2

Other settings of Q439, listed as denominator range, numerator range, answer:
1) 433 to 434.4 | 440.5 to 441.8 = 1.09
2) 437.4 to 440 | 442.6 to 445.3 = 1.13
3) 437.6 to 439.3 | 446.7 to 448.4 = 1.21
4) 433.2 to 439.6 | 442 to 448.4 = 1.13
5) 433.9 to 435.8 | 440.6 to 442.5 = 1.14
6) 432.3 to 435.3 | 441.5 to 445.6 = 1.18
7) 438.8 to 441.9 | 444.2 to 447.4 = 1.07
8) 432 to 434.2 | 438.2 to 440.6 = 1.04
